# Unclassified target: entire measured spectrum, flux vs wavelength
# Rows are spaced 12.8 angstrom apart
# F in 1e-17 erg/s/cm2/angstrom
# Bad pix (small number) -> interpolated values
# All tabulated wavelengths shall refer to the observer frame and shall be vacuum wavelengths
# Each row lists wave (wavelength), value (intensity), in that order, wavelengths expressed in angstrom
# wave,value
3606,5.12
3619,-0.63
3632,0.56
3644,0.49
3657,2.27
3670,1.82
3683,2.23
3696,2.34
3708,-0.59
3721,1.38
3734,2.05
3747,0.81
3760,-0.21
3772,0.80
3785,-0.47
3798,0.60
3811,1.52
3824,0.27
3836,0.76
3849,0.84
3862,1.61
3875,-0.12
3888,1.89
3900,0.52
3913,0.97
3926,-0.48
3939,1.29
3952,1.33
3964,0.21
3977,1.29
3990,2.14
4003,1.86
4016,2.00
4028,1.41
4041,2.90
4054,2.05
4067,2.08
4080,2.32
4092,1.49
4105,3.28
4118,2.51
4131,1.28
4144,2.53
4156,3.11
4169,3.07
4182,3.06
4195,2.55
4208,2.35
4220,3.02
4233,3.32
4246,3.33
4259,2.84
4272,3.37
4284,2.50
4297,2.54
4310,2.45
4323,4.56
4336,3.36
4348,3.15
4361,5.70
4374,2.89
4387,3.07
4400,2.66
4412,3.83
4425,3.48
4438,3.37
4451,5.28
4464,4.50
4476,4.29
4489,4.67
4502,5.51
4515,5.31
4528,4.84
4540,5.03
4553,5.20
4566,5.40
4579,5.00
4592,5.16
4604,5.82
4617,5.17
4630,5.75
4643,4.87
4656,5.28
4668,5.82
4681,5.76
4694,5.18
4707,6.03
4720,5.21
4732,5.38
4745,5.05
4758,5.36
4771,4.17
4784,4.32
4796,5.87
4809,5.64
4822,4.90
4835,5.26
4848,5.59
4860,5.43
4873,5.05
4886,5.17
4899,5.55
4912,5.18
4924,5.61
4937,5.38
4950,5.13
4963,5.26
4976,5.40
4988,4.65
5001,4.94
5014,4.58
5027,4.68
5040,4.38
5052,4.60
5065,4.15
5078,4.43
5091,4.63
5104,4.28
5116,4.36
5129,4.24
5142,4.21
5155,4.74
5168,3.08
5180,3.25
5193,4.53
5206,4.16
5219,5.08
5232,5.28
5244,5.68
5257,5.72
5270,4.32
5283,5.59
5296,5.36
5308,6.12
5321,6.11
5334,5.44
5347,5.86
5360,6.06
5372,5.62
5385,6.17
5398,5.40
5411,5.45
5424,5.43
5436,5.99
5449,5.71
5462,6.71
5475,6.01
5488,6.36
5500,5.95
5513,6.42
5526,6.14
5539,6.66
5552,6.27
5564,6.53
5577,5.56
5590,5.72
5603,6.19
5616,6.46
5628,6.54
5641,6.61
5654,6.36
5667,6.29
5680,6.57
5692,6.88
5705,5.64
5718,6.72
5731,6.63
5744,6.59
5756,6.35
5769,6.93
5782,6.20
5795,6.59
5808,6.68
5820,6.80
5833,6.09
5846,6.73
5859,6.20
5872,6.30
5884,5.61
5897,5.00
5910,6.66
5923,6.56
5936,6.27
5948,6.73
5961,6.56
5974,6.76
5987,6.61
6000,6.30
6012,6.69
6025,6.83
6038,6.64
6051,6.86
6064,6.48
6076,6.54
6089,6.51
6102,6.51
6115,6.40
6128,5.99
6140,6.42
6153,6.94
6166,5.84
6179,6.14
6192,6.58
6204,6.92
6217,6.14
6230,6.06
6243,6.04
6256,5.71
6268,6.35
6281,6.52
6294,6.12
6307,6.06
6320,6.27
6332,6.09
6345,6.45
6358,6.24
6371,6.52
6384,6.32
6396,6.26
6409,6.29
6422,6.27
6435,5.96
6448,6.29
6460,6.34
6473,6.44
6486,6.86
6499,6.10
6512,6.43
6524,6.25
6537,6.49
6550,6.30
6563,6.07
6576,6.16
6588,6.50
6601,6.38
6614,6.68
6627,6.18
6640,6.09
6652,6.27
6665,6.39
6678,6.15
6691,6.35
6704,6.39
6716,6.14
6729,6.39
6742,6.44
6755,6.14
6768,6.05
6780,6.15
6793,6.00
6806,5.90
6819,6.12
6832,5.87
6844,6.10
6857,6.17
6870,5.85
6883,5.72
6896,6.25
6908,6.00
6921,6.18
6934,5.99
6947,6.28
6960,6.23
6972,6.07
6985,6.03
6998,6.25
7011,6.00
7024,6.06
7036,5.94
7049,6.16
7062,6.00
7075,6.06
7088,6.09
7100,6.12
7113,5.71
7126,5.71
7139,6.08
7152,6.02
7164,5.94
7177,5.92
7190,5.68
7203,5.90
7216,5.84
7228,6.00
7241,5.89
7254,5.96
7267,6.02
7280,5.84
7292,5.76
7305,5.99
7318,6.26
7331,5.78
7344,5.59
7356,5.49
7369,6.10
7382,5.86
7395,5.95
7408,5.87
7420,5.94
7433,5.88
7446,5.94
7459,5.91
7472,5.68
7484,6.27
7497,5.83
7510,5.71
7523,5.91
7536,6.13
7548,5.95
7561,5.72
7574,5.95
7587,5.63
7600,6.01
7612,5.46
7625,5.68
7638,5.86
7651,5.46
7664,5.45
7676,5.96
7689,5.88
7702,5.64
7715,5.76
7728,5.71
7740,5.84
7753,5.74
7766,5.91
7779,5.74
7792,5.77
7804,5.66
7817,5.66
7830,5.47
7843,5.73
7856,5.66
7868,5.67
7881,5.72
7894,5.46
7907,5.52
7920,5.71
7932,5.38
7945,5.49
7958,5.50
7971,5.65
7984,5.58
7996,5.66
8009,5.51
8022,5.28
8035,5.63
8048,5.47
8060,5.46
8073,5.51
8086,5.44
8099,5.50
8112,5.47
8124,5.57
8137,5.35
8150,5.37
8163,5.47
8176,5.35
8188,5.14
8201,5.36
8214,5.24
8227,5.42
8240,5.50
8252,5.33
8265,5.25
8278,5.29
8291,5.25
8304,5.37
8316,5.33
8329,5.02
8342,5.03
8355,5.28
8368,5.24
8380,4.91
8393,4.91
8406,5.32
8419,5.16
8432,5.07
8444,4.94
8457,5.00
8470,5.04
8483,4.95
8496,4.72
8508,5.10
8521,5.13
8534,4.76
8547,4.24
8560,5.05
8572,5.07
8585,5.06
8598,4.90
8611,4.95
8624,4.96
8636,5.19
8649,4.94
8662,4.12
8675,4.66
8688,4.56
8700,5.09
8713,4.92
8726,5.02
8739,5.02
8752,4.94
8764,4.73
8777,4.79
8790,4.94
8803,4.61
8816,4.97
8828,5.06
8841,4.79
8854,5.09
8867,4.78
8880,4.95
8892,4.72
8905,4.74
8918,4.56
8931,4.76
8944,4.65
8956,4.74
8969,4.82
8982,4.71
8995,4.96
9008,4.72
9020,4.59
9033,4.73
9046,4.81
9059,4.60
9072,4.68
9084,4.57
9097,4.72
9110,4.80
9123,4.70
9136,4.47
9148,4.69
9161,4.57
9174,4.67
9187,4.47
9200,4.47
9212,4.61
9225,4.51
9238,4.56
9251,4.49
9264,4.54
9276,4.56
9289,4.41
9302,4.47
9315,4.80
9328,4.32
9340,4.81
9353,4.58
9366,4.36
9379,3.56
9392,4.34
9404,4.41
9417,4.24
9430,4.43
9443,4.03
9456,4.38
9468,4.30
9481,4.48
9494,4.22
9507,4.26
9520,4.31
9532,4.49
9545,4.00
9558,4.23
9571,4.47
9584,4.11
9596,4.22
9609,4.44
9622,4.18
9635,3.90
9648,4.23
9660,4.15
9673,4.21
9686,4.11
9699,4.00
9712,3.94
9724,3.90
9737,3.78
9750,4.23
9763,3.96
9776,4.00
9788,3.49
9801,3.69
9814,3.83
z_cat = 0.00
